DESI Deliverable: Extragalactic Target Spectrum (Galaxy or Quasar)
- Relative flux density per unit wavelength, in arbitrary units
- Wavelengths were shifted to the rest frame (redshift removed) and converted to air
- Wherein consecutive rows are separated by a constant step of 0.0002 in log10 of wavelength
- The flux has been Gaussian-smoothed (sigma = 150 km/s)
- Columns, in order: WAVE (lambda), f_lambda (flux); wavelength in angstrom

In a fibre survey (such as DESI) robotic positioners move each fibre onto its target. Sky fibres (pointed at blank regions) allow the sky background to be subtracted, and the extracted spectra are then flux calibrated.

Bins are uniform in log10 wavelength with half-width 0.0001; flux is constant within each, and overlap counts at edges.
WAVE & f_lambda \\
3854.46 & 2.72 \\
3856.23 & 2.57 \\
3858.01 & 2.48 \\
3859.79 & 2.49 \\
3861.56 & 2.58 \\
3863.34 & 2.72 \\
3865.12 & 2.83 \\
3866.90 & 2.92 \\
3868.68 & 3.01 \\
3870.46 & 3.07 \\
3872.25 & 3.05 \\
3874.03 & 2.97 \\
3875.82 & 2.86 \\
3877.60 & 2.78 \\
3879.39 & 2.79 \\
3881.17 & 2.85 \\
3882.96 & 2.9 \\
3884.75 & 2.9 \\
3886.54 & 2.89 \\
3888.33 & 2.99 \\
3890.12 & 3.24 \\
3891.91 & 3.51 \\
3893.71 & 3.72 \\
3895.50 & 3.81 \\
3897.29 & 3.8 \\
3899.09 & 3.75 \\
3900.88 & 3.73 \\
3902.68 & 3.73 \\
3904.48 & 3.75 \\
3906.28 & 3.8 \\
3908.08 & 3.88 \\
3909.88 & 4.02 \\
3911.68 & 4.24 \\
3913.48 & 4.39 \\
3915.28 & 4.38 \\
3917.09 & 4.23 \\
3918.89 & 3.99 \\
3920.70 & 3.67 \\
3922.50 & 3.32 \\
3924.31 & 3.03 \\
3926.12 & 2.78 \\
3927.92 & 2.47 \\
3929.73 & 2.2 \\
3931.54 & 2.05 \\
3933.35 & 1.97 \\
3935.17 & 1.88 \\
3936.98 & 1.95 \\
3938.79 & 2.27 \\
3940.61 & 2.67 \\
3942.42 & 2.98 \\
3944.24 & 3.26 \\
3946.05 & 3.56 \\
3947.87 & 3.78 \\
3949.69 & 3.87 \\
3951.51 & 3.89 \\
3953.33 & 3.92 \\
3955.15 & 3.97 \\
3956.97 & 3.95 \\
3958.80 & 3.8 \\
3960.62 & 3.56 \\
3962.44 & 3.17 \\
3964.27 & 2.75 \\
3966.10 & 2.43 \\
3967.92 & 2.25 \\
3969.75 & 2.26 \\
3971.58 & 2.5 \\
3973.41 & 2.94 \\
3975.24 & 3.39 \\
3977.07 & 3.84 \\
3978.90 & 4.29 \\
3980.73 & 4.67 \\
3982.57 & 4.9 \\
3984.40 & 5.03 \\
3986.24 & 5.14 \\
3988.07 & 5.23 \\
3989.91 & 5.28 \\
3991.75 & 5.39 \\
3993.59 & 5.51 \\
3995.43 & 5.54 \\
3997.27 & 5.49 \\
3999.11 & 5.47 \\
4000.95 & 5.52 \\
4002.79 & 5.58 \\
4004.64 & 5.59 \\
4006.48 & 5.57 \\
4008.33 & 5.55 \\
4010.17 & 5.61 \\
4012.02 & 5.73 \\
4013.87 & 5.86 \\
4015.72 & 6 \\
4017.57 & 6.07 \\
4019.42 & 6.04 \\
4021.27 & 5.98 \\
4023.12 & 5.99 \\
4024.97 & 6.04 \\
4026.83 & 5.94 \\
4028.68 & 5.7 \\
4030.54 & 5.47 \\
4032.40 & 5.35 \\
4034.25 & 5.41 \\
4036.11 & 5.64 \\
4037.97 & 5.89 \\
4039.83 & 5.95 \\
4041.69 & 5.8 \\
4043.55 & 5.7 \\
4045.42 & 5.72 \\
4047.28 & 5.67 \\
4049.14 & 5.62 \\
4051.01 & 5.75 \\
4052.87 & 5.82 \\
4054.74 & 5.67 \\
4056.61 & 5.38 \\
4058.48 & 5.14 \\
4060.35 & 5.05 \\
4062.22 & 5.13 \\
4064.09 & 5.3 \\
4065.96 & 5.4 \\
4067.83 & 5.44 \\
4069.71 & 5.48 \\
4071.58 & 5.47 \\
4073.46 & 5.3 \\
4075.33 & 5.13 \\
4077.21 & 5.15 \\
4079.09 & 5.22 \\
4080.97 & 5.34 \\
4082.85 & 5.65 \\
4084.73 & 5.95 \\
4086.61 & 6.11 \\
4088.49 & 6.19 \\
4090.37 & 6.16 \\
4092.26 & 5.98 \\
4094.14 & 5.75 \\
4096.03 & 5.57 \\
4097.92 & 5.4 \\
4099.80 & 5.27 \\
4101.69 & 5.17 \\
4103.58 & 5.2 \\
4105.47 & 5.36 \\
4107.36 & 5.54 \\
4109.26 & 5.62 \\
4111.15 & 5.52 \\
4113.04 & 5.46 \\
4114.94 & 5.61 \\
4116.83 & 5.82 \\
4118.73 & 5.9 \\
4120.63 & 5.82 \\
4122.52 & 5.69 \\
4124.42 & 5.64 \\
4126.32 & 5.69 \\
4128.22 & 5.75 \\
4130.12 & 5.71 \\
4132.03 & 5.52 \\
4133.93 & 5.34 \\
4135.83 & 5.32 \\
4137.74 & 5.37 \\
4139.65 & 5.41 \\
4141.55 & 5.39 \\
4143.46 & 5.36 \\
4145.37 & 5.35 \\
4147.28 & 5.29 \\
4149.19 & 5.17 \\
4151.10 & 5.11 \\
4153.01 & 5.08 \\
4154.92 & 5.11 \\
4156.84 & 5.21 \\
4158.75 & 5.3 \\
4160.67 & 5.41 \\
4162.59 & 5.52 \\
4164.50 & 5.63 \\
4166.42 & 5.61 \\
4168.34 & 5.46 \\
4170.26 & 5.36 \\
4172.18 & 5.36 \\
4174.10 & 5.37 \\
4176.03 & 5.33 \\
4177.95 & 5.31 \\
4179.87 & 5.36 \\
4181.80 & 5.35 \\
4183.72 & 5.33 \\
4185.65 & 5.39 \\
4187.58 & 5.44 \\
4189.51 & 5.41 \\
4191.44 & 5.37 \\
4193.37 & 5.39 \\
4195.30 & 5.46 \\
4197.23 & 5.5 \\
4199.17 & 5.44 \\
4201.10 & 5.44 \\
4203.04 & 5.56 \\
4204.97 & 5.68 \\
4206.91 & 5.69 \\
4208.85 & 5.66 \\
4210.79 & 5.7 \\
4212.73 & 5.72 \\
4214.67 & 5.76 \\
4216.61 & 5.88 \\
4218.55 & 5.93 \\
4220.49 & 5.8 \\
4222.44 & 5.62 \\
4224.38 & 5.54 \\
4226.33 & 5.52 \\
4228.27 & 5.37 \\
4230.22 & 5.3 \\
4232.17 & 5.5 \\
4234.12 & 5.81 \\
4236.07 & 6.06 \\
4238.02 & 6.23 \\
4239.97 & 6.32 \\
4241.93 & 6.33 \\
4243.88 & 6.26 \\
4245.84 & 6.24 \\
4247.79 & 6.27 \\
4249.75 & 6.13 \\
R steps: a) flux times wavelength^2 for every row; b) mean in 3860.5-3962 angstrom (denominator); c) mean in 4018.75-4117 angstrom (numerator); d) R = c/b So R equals 1.9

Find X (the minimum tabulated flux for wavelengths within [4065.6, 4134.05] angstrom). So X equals 5.13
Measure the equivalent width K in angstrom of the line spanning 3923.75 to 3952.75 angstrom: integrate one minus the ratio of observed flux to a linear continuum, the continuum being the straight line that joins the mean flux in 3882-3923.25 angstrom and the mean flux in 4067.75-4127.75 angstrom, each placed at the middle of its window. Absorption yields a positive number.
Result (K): 8.9 angstrom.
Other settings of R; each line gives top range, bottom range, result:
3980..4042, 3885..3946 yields 1.79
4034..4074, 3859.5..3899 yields 1.98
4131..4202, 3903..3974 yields 1.86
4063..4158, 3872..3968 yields 1.84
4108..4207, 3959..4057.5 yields 1.16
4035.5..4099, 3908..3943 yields 1.94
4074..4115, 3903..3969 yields 1.83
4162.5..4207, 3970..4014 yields 1.21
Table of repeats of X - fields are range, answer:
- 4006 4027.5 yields 5.55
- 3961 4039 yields 2.25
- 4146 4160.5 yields 5.08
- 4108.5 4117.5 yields 5.46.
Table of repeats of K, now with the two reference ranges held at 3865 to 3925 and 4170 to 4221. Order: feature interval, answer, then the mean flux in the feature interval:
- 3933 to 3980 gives 8.92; 3.14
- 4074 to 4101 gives -4.81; 5.63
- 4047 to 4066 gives -3.69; 5.44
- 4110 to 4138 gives -3.30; 5.62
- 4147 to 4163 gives 0.02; 5.23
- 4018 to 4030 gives -4.44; 5.94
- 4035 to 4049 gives -4.06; 5.75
